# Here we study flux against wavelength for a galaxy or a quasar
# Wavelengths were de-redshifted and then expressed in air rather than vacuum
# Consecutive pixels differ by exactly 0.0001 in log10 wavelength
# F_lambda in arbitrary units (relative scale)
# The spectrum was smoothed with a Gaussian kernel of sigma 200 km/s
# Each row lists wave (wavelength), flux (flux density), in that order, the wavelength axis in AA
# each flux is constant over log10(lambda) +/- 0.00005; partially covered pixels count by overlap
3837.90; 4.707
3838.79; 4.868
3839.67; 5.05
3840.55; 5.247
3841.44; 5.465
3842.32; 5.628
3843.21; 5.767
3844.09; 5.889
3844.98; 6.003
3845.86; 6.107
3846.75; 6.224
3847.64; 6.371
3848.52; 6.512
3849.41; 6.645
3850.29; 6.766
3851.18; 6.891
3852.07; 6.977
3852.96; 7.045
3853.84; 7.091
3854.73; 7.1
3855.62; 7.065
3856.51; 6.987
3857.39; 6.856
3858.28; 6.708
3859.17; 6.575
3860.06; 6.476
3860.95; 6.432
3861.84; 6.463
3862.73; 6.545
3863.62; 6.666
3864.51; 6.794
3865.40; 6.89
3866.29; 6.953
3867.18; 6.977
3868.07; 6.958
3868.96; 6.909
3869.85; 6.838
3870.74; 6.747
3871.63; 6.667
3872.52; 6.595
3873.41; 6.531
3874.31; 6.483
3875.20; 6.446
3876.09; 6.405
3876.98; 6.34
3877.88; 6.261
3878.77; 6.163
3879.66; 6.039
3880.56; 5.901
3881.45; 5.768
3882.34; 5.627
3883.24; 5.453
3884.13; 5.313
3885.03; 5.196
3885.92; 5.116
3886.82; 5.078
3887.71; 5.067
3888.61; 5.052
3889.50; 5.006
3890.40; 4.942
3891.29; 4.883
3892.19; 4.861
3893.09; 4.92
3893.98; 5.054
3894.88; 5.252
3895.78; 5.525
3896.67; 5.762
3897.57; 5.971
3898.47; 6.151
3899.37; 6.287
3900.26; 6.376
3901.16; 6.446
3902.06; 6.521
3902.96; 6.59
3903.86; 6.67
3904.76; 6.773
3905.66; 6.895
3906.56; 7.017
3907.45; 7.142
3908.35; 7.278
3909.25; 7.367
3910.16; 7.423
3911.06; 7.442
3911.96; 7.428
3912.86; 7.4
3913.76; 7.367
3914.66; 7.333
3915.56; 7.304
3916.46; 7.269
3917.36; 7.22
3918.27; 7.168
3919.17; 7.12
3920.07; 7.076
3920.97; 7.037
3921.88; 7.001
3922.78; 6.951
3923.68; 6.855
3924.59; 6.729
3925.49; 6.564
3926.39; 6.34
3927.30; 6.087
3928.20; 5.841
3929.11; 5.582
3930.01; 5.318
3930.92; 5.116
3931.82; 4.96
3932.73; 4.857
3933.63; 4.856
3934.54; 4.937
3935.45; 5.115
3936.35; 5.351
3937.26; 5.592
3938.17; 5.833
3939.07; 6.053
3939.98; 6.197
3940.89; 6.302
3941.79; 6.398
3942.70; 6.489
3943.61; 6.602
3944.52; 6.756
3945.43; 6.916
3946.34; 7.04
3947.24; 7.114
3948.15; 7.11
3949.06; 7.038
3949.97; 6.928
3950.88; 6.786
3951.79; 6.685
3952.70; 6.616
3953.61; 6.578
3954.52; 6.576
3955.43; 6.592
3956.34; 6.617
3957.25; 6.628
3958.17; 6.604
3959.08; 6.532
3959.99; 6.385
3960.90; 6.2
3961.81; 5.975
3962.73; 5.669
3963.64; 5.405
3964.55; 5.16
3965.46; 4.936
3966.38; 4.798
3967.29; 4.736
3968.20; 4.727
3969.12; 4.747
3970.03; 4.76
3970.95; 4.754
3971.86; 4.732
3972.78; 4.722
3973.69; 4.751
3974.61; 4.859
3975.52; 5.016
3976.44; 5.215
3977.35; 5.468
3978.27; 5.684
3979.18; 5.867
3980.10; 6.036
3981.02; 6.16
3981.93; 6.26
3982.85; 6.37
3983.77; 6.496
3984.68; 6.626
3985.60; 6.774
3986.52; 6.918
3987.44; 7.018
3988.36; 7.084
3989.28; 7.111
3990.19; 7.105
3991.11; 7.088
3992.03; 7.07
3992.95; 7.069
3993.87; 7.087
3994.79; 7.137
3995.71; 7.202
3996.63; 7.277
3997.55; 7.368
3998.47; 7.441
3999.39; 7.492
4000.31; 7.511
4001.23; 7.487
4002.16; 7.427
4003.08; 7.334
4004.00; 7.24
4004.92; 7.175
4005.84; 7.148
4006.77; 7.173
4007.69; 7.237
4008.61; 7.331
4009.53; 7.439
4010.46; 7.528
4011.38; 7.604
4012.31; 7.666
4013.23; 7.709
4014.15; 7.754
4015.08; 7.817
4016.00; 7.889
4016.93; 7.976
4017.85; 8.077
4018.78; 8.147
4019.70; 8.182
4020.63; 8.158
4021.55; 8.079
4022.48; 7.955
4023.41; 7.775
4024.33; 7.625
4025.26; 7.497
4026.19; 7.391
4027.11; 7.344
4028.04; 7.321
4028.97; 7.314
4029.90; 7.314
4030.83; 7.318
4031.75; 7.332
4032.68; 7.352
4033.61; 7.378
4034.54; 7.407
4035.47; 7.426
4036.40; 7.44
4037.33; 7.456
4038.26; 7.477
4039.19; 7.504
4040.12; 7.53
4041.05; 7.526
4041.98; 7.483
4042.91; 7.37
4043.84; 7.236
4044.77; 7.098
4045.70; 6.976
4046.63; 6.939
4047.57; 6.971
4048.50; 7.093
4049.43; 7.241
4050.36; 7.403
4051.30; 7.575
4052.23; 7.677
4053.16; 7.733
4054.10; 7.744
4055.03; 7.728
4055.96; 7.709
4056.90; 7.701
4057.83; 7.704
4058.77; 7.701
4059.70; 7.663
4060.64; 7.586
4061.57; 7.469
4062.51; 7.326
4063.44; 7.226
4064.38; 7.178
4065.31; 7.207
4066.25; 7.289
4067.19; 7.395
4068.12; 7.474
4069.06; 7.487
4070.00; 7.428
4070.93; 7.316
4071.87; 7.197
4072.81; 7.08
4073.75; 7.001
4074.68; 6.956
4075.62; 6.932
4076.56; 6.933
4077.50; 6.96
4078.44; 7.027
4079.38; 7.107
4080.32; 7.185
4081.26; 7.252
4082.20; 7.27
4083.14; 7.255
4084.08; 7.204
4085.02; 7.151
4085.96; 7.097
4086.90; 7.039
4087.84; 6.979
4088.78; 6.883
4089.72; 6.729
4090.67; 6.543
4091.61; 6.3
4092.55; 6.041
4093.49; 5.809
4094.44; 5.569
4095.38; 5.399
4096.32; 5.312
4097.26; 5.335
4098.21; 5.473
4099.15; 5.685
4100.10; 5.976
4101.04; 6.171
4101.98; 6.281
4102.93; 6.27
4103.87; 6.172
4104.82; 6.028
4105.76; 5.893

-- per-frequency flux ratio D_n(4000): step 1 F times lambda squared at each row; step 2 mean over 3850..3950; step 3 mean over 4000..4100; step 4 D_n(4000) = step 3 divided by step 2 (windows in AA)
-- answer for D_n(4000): 1.23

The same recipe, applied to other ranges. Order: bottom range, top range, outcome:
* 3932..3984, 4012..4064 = 1.34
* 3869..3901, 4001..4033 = 1.40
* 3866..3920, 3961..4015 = 1.07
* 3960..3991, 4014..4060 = 1.36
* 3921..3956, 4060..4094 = 1.21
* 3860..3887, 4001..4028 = 1.30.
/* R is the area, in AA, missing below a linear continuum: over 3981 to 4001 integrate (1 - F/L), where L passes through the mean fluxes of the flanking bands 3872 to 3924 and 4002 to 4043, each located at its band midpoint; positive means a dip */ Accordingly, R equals 0.64 AA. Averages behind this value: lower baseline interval 6.31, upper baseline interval 7.55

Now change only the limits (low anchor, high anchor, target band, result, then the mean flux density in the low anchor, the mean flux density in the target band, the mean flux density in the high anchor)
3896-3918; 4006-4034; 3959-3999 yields 7.17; 6.88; 6.04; 7.62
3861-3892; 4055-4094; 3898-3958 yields -1.78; 6.08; 6.54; 7.15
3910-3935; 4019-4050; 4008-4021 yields -0.92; 6.51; 7.8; 7.45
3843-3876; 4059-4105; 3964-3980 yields 4.03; 6.65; 5.02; 6.78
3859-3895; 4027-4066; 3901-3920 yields -2.48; 6.02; 7.11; 7.41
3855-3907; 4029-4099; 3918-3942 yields 1.42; 6.16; 6.03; 7.11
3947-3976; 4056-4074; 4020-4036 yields -1.64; 5.82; 7.53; 7.4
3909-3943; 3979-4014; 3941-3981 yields 4.69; 6.39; 5.94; 7.1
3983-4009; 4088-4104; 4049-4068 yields -3.17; 7.15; 7.51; 6.01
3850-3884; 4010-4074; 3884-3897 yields 3.06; 6.58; 5.13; 7.5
